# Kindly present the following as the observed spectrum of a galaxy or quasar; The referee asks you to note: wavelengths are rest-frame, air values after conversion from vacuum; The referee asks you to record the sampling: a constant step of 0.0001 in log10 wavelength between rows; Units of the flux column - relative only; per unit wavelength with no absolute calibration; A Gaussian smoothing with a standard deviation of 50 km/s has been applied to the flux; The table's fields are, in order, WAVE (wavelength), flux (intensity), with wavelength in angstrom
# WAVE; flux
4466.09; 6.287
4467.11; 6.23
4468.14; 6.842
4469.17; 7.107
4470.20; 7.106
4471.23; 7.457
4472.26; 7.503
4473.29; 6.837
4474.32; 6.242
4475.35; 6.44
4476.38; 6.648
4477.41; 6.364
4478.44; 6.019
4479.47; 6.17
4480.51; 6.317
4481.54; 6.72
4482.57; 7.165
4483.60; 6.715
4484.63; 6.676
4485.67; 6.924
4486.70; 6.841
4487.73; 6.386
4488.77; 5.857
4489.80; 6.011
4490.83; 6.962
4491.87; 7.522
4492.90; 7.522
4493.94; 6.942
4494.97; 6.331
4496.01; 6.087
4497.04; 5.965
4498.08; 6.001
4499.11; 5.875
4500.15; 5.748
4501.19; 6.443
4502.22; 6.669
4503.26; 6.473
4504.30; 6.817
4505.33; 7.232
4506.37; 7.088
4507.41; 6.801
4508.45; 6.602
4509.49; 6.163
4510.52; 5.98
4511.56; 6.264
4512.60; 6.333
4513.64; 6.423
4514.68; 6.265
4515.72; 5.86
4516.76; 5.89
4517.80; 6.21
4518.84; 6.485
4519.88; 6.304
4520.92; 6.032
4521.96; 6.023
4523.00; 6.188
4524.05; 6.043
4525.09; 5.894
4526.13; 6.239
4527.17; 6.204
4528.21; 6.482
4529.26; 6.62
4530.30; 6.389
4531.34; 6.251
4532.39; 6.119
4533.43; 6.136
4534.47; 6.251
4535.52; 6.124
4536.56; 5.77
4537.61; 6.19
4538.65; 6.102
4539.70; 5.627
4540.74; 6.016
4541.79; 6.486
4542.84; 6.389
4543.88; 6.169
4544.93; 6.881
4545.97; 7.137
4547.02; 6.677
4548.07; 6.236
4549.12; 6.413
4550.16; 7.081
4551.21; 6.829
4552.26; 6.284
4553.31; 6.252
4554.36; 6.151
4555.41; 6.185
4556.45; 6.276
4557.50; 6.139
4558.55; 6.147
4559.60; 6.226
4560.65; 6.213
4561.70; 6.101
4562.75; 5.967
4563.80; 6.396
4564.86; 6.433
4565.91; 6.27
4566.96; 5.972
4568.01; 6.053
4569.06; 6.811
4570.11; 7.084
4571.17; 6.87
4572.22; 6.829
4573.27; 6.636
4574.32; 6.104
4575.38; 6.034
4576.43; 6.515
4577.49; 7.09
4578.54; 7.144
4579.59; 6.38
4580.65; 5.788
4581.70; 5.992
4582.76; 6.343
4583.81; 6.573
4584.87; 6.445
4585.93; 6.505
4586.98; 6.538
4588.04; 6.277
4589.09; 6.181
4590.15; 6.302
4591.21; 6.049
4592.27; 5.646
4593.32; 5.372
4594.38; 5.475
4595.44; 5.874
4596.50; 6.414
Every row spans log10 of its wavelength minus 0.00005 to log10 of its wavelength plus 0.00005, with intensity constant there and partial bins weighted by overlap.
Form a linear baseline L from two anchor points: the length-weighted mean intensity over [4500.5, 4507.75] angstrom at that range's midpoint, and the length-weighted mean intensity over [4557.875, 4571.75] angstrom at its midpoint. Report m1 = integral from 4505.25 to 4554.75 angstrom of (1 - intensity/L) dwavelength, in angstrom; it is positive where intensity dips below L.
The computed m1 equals 2.0 angstrom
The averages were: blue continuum 6.76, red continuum 6.35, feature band 6.32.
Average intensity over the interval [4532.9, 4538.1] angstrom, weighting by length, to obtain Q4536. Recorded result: 6.09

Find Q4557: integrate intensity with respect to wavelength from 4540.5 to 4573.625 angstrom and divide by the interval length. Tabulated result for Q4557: 6.43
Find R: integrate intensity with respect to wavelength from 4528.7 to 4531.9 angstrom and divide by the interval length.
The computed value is 6.4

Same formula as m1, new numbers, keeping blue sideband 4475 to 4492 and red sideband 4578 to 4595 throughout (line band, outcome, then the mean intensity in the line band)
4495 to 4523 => 0.7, 6.31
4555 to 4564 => 0.2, 6.18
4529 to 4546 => 0.3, 6.25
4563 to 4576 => -0.4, 6.45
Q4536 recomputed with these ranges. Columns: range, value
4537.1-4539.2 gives 6.14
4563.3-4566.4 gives 6.35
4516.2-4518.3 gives 6.04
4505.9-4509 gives 6.81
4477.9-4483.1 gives 6.48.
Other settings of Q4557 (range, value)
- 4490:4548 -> 6.35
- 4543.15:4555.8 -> 6.53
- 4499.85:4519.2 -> 6.41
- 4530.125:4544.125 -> 6.14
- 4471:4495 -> 6.69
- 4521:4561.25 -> 6.28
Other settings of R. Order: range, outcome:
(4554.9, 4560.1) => 6.2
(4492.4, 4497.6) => 6.56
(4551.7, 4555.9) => 6.21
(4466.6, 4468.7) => 6.55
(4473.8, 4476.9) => 6.45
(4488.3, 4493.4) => 6.79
